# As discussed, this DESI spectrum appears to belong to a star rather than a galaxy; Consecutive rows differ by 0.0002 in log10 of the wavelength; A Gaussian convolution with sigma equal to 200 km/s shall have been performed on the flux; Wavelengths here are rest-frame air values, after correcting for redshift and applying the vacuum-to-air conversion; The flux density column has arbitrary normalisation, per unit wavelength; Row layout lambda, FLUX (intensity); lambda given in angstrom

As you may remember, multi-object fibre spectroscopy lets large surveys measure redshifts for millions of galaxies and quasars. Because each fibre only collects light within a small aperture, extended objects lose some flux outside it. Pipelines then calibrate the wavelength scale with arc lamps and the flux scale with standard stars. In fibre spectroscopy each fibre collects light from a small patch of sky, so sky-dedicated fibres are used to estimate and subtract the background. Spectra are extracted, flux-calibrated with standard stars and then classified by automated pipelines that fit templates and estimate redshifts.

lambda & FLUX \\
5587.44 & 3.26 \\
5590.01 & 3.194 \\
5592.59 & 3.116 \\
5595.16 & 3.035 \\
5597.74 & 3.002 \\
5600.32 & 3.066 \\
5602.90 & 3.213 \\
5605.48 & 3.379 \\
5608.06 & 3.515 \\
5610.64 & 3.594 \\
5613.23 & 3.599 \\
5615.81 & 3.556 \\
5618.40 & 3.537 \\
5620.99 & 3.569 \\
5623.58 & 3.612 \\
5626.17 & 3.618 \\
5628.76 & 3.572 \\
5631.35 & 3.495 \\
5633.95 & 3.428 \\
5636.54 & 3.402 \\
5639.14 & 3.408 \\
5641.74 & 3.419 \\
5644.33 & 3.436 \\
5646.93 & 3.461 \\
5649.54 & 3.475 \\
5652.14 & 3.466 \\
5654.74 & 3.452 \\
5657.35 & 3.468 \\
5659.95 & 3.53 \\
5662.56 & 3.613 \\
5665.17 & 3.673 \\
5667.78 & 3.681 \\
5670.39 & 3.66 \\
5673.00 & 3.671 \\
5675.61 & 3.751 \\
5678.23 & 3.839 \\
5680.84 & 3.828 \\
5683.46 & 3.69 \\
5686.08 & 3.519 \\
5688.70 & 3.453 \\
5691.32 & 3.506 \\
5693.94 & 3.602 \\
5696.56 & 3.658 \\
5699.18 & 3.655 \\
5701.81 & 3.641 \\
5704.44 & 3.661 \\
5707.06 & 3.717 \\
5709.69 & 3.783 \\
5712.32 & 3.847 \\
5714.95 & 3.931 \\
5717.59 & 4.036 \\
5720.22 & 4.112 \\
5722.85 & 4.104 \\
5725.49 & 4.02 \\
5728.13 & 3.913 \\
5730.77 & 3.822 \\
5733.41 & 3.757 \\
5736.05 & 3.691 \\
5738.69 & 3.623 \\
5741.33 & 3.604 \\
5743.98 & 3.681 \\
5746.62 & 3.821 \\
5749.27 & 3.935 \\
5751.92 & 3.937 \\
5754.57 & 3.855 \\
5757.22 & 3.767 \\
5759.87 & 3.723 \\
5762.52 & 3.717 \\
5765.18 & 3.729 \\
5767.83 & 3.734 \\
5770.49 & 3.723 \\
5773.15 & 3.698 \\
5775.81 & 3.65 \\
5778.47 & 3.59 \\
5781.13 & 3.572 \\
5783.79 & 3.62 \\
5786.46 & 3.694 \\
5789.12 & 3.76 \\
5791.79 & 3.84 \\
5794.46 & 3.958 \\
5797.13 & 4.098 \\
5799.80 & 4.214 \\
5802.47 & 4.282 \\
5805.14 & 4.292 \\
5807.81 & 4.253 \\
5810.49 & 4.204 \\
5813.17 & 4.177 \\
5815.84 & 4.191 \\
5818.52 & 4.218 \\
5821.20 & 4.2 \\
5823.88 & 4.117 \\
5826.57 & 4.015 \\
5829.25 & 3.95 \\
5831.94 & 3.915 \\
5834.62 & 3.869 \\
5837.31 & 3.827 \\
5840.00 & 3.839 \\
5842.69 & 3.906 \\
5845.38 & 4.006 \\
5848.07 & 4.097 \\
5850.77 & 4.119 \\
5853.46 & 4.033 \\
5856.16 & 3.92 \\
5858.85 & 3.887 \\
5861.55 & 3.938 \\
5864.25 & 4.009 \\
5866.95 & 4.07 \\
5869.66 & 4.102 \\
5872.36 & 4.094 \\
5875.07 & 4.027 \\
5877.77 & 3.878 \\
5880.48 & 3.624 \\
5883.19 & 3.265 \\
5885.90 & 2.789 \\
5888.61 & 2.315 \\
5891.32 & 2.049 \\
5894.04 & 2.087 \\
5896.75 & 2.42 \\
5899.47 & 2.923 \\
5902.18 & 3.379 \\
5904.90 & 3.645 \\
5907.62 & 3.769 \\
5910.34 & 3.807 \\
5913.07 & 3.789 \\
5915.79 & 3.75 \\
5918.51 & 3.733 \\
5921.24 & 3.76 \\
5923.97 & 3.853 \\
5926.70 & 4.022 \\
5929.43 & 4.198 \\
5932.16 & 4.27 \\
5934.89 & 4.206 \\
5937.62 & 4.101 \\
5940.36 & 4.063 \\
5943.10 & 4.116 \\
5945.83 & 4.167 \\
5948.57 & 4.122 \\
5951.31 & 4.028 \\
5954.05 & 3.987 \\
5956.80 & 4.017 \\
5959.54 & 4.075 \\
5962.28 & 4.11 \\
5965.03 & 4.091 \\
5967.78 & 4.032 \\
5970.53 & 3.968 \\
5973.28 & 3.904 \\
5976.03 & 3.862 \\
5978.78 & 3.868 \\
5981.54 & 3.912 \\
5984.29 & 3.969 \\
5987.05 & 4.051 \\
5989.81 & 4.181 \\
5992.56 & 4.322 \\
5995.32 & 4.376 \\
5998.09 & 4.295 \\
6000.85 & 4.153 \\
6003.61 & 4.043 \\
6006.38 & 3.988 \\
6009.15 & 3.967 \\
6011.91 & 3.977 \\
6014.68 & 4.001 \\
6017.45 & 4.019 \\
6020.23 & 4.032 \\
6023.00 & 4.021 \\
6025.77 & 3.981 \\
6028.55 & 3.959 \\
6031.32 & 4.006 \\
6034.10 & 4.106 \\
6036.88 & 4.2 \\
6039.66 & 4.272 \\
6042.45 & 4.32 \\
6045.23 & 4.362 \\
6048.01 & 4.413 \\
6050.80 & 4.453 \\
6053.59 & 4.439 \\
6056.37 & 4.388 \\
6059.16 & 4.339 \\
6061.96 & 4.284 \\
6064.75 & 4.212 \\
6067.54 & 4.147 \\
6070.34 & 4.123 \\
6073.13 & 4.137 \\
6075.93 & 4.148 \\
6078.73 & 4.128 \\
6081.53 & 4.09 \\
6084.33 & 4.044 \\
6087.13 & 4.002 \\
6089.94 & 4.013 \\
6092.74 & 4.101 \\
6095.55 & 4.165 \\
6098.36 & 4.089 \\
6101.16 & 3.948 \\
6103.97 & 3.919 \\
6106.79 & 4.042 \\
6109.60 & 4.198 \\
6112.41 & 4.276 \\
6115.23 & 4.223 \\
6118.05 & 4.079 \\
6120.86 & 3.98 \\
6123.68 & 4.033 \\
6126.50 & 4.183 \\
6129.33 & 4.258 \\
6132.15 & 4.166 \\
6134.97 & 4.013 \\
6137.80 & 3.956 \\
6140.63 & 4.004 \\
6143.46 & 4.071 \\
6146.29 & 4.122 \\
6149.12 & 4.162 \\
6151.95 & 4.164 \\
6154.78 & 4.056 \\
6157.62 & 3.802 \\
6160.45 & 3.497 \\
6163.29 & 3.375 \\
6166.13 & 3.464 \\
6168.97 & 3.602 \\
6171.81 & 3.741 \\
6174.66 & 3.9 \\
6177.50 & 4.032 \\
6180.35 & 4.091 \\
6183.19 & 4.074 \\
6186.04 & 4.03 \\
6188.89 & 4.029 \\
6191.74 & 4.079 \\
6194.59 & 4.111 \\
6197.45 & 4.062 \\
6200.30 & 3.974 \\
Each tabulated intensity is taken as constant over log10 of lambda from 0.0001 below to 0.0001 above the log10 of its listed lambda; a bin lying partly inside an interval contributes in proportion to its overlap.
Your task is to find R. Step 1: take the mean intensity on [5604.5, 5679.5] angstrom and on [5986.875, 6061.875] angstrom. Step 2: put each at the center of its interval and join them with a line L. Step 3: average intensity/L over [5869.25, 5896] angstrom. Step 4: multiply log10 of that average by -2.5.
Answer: 0.24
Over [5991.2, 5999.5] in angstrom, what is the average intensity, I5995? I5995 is 4.33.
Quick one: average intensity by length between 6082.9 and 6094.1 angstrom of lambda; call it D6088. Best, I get 4.04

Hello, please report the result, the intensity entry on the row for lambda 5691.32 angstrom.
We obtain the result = 3.506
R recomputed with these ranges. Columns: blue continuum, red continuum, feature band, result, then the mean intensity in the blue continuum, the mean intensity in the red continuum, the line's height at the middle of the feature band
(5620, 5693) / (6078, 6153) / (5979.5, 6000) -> -0.05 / 3.56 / 4.09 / 3.94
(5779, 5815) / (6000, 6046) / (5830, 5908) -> 0.13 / 3.99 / 4.08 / 4.02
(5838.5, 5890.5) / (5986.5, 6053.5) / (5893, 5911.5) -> 0.22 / 3.77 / 4.15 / 3.86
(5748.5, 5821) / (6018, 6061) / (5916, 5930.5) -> 0.05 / 3.91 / 4.22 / 4.08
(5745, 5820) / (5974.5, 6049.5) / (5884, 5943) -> 0.15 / 3.9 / 4.1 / 4.01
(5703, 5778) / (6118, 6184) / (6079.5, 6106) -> -0.03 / 3.8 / 3.95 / 3.93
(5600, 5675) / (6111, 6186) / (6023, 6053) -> -0.09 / 3.51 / 3.97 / 3.87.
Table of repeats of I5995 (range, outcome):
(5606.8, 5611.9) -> 3.56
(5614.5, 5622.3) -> 3.55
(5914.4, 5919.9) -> 3.75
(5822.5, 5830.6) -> 4.02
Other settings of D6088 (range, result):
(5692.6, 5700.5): 3.64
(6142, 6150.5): 4.12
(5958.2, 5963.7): 4.09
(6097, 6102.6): 4.02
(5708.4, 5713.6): 3.81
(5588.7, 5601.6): 3.08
